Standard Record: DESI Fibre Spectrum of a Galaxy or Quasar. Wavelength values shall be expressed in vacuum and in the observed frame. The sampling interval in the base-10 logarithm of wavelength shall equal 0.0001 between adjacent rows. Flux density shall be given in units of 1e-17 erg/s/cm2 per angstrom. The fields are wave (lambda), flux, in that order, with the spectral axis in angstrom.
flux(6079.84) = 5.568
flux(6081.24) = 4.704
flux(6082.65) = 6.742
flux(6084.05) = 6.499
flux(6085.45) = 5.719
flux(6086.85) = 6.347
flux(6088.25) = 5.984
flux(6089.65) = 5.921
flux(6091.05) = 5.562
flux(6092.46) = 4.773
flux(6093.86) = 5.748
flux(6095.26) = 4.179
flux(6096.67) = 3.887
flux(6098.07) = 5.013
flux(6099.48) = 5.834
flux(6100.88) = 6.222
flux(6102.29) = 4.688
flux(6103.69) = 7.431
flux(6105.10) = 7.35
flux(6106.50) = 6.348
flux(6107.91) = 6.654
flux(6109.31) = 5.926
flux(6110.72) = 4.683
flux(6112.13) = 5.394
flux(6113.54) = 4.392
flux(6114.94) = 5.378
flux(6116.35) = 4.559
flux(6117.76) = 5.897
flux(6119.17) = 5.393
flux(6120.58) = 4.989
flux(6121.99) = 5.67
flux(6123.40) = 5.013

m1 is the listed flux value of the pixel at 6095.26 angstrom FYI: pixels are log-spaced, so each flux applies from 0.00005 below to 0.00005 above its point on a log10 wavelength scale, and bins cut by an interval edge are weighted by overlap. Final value 4.179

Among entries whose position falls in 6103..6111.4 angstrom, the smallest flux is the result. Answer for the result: 4.683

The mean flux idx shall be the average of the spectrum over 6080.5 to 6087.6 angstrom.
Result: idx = 6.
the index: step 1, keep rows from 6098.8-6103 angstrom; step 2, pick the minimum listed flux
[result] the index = 4.688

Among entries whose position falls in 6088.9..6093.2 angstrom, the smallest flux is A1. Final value 4.773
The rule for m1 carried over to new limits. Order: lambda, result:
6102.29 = 4.688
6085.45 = 5.719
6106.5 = 6.348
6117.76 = 5.897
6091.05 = 5.562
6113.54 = 4.392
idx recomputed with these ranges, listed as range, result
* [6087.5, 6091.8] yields 5.82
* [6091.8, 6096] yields 4.89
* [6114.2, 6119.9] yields 5.3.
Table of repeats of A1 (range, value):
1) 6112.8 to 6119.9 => 4.392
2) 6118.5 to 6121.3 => 4.989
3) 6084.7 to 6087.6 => 5.719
